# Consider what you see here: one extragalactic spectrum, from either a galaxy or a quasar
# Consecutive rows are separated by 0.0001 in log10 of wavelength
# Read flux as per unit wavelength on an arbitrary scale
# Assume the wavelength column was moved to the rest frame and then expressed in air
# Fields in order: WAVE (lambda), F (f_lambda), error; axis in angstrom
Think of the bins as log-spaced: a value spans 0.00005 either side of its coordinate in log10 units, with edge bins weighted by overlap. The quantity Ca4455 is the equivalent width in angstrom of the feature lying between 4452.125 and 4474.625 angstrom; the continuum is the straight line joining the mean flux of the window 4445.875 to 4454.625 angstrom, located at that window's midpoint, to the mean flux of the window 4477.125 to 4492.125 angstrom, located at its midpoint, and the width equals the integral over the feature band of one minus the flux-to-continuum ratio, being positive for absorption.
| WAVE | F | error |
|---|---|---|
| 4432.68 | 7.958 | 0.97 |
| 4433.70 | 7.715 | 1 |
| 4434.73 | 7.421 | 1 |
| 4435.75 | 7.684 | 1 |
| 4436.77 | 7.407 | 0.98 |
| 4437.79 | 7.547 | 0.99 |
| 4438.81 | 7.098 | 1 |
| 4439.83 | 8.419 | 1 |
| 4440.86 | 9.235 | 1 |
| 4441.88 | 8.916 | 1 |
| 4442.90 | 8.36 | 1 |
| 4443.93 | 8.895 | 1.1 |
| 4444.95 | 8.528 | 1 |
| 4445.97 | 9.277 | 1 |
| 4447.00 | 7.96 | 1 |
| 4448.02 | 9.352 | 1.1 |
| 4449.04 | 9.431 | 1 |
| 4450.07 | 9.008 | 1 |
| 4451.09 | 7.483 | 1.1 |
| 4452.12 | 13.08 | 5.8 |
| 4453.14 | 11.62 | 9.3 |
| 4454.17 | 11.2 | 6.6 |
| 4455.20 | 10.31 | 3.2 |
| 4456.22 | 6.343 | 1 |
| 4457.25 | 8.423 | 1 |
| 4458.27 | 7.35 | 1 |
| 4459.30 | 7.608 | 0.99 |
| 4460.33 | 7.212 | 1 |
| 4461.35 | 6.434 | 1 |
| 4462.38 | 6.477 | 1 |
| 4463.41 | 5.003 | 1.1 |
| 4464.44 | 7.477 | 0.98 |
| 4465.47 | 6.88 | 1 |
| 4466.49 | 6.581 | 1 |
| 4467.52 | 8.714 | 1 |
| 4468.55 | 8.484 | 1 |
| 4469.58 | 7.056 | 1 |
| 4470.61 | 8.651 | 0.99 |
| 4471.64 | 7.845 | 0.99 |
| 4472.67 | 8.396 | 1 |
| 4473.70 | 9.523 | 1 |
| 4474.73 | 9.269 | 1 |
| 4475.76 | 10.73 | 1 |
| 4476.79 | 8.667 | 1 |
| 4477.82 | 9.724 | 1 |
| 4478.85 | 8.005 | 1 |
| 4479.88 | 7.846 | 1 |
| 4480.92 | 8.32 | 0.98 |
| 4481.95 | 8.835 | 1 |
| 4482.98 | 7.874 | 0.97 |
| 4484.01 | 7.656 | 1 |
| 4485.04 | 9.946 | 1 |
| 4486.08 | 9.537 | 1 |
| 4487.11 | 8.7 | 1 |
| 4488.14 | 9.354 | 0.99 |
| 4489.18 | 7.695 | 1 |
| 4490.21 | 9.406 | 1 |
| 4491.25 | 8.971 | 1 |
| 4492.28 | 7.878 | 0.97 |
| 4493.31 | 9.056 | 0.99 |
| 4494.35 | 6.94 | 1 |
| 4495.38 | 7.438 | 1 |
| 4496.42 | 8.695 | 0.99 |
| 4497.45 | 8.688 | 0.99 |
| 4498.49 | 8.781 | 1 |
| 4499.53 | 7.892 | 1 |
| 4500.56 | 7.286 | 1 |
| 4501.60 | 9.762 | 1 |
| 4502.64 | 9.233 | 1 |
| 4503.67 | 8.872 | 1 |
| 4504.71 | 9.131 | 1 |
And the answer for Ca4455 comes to 3.08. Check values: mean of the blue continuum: 9.84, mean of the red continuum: 8.68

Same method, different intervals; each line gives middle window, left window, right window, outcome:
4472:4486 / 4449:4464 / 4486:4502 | -0.65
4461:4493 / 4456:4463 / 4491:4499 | -2.34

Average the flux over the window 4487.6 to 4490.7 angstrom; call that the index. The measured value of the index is 8.81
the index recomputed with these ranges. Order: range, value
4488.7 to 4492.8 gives 8.51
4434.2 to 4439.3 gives 7.43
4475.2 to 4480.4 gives 9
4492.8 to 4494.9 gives 7.98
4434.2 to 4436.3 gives 7.53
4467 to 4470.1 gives 8.07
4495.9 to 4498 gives 8.69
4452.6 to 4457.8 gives 9.59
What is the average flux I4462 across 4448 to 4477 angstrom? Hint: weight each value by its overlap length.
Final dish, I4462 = 8.42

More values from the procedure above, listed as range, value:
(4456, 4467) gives 6.91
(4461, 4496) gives 8.23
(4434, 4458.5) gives 8.77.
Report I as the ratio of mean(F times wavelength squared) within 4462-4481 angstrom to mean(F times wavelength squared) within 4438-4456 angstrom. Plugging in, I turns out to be 0.89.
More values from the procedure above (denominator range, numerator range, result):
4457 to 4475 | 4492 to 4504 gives 1.12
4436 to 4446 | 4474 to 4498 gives 1.06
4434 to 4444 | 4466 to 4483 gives 1.08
